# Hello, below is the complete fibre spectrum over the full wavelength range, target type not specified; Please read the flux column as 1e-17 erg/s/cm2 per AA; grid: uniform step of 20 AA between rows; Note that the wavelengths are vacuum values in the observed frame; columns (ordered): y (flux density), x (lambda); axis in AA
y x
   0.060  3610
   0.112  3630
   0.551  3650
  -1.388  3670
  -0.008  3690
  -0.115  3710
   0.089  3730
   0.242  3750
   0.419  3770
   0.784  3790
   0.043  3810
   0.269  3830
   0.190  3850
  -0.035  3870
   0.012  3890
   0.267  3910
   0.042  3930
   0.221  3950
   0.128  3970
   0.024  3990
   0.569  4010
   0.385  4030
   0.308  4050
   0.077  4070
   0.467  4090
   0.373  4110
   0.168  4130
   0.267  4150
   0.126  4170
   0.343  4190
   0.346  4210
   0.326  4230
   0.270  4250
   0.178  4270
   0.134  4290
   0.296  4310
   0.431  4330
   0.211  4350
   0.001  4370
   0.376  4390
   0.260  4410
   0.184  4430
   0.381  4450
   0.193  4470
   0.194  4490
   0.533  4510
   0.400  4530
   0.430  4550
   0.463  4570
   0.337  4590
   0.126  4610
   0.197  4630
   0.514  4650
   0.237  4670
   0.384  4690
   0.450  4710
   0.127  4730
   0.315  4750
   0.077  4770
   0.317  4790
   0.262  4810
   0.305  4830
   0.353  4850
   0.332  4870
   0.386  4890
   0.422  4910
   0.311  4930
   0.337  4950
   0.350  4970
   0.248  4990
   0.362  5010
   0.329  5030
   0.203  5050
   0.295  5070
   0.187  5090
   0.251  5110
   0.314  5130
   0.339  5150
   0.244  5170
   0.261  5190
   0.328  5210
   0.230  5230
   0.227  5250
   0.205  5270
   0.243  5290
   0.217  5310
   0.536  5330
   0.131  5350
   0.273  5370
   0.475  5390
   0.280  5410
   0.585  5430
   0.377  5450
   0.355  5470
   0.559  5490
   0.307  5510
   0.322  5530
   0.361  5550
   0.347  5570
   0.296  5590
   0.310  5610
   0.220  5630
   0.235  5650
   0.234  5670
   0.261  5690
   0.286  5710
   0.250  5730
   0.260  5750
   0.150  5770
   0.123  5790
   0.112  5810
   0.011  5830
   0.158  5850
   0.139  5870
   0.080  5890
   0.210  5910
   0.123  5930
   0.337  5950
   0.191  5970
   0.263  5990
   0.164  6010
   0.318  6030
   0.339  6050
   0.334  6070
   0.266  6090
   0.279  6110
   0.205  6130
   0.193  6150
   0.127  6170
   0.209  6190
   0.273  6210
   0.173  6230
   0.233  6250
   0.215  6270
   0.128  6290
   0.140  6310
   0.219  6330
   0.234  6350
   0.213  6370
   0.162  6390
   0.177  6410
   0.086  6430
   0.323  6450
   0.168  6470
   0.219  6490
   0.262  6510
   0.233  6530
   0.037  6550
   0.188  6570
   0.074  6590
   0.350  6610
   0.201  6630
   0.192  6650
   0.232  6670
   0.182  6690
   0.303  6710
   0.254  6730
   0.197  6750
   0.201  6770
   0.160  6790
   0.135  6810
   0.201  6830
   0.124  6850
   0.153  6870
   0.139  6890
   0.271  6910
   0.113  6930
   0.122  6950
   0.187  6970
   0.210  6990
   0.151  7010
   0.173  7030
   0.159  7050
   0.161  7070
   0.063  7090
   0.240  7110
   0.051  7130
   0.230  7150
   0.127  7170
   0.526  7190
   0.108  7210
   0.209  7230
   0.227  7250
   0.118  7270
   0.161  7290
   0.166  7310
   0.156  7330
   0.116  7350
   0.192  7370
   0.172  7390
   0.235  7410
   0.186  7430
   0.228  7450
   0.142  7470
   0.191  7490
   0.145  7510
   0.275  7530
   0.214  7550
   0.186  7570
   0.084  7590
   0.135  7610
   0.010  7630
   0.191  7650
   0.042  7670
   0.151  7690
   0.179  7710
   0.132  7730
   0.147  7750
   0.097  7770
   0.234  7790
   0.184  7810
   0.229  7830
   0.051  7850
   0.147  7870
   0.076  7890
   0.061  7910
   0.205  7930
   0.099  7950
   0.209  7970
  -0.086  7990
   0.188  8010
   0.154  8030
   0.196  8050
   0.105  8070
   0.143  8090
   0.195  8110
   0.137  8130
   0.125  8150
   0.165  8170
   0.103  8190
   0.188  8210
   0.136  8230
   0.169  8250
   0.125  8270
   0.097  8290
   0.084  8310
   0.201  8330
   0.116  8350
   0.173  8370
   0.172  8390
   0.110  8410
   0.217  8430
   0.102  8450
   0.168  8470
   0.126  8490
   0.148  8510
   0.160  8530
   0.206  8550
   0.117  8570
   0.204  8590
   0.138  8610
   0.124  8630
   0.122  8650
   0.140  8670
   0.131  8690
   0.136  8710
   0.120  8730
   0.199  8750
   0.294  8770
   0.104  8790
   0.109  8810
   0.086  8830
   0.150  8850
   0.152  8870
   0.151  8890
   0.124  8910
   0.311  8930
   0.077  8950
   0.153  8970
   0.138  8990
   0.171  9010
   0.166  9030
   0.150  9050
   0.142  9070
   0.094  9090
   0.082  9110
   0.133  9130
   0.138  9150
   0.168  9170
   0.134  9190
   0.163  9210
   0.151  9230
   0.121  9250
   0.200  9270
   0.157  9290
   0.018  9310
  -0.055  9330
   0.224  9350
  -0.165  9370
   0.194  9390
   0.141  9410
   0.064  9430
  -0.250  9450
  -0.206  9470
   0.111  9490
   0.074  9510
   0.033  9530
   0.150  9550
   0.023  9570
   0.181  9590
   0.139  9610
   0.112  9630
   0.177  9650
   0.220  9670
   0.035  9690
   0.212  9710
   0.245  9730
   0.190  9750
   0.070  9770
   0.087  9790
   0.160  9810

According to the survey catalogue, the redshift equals 0.095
